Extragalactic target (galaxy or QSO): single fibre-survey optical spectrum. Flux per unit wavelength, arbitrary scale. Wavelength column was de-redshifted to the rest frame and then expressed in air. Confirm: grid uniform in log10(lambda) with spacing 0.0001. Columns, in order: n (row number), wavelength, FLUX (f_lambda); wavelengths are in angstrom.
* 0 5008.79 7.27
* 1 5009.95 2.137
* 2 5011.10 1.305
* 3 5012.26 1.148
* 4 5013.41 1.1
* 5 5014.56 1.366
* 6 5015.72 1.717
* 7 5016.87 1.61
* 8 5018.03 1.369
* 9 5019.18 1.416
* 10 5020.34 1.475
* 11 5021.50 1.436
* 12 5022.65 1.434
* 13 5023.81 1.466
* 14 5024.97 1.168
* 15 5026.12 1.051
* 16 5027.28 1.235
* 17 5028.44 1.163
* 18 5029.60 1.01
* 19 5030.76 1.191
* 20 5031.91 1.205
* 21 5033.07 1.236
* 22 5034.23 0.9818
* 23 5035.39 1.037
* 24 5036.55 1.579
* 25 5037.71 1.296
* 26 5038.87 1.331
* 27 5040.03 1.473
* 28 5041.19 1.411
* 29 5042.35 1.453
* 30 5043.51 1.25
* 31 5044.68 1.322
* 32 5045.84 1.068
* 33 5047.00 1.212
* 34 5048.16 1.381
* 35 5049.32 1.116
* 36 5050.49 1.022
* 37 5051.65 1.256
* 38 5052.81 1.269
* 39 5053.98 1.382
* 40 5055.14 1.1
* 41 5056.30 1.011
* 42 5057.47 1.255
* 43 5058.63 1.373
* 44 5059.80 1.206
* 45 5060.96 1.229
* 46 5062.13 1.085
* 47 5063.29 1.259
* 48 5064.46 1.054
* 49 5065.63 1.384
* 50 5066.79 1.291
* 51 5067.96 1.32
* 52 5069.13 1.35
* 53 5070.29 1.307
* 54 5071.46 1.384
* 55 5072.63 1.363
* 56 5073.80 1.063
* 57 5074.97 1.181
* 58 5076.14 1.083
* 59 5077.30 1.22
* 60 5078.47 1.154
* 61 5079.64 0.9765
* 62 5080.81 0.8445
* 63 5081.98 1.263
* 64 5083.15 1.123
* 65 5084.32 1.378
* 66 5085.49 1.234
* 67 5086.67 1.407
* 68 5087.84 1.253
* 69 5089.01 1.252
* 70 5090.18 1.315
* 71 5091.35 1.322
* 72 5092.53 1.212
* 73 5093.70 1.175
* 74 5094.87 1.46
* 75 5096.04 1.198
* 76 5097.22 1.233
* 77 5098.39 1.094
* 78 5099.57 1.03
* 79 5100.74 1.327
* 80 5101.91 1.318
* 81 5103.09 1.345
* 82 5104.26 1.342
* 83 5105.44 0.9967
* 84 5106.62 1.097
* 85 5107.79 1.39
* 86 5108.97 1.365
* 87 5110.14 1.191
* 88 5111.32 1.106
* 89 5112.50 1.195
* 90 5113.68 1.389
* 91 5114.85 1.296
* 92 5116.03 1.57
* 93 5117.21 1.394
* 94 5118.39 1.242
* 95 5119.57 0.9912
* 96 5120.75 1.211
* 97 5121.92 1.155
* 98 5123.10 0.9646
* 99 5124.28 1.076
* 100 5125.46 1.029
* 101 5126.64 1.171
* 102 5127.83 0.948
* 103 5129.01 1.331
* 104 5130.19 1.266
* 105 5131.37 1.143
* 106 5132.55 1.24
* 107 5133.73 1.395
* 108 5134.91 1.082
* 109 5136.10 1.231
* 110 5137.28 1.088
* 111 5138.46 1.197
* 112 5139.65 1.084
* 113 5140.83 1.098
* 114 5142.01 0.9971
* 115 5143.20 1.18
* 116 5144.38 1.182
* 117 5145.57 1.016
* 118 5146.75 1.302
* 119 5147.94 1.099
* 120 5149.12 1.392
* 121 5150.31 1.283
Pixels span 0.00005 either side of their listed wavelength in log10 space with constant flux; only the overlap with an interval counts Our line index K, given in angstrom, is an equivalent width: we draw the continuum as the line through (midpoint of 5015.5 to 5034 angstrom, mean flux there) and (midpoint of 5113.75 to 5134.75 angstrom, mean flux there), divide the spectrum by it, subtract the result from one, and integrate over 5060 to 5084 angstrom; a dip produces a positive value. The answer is 1.2 angstrom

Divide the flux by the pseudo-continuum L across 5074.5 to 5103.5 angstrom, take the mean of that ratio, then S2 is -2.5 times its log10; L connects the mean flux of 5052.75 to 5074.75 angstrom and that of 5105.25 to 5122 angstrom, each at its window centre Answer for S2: 0.027 mag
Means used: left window 1.24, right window 1.25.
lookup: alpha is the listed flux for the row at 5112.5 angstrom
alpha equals 1.195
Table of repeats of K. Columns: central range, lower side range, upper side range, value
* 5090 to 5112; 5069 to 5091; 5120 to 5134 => -0.9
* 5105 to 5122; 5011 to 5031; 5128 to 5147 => -0.6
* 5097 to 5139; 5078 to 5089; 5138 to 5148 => -2.0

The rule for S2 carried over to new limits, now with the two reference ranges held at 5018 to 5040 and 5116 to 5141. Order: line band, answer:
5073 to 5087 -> 0.05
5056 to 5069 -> 0.00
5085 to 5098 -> -0.06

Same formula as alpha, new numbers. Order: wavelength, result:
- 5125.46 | 1.029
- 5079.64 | 0.9765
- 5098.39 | 1.094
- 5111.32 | 1.106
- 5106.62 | 1.097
